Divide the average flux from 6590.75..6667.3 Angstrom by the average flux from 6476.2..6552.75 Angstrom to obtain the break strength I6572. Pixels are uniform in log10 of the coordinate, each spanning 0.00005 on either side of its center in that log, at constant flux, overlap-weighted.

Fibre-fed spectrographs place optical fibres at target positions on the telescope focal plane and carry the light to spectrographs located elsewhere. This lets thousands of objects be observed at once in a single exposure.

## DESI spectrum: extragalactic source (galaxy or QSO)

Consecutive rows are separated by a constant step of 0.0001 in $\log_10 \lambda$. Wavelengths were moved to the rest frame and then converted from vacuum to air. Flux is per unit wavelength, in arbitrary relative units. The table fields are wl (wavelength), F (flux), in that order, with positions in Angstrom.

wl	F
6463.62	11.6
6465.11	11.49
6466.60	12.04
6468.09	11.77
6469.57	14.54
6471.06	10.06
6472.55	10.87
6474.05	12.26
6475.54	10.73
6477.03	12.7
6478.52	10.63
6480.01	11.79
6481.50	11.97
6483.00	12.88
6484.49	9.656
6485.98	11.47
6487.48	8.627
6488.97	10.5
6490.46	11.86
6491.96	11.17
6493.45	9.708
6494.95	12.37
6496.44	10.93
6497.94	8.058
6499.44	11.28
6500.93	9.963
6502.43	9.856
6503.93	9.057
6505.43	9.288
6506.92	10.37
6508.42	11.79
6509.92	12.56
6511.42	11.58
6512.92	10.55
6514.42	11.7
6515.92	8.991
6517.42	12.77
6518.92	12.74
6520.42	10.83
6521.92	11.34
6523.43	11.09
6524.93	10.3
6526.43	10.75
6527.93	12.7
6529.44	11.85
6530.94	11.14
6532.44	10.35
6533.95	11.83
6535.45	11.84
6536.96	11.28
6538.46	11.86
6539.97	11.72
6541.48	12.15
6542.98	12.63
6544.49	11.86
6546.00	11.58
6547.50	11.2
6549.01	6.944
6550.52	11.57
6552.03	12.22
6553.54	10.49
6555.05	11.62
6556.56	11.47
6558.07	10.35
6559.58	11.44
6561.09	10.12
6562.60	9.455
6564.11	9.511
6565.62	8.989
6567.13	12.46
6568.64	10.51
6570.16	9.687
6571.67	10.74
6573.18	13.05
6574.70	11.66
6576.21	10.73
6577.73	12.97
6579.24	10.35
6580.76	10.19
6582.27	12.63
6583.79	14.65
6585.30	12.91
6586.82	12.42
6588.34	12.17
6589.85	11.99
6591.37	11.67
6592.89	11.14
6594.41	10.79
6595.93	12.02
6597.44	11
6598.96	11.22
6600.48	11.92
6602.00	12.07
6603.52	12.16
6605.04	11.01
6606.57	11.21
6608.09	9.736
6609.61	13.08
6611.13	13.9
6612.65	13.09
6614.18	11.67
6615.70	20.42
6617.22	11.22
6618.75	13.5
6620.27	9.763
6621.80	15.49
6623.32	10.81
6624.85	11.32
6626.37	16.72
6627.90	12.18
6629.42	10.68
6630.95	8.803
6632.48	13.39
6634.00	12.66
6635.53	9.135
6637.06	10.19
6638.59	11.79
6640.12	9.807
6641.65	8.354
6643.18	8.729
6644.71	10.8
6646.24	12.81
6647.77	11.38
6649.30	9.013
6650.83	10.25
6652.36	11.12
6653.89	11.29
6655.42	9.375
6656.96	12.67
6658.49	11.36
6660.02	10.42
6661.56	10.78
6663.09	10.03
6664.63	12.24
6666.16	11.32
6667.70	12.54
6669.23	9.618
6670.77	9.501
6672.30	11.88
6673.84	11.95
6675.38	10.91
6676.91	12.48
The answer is 1.04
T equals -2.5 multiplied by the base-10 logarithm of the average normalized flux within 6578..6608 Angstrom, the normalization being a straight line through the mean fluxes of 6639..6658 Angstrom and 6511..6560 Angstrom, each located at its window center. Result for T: -0.08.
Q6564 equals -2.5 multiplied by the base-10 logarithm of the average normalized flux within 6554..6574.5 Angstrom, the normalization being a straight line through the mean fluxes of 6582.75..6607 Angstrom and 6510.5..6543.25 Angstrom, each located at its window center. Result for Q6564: 0.092 mag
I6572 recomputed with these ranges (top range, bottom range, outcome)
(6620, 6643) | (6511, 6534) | 1.01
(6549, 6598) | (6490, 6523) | 1.04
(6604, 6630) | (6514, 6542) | 1.11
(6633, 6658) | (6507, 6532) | 0.93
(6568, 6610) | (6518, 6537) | 1.02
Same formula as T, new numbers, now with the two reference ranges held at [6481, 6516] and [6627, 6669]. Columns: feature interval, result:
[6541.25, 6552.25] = -0.04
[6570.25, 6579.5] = -0.07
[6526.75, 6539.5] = -0.08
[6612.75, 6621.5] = -0.23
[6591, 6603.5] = -0.07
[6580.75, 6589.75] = -0.17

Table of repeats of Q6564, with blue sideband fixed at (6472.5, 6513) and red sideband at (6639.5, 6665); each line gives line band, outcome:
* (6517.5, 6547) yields -0.08 mag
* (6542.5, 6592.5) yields -0.05 mag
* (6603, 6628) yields -0.20 mag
